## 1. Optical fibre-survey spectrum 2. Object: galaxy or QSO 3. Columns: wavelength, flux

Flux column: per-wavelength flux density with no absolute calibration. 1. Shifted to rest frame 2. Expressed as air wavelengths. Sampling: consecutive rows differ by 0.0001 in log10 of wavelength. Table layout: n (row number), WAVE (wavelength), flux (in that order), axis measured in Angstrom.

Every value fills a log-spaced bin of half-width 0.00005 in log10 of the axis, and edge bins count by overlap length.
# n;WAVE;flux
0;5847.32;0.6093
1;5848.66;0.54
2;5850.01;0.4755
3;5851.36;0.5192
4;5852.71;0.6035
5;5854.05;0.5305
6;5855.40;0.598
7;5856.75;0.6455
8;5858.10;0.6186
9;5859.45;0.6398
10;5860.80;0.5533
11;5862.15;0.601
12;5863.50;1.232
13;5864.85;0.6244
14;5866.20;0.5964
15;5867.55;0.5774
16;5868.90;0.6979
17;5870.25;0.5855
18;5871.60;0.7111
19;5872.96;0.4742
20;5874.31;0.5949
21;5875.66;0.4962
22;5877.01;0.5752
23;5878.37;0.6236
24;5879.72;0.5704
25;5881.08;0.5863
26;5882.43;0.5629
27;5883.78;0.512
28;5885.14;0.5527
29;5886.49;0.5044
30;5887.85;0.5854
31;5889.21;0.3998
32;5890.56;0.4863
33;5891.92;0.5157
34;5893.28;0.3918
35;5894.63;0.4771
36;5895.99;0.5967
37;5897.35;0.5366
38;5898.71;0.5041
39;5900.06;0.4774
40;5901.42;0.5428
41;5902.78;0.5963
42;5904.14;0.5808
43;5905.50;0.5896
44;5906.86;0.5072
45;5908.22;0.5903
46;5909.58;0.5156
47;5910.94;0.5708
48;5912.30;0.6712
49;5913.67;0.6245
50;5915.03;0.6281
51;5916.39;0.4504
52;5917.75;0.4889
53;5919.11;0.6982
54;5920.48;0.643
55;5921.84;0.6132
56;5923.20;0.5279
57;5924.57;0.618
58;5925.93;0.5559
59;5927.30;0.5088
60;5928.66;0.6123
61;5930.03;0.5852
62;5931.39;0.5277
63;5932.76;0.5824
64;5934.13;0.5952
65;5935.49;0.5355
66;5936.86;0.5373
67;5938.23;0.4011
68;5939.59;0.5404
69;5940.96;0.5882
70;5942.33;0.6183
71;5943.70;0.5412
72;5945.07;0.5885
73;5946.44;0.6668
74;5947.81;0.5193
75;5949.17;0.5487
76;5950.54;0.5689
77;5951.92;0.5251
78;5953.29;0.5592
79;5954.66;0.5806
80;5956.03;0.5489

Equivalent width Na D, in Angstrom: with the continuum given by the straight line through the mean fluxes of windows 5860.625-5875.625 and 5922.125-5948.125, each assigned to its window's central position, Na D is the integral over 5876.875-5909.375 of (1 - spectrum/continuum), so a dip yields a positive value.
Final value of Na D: 4.5 Angstrom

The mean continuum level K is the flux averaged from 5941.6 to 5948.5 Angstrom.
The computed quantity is 0.587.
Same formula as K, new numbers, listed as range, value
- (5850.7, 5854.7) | 0.552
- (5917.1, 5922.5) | 0.611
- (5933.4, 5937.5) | 0.556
